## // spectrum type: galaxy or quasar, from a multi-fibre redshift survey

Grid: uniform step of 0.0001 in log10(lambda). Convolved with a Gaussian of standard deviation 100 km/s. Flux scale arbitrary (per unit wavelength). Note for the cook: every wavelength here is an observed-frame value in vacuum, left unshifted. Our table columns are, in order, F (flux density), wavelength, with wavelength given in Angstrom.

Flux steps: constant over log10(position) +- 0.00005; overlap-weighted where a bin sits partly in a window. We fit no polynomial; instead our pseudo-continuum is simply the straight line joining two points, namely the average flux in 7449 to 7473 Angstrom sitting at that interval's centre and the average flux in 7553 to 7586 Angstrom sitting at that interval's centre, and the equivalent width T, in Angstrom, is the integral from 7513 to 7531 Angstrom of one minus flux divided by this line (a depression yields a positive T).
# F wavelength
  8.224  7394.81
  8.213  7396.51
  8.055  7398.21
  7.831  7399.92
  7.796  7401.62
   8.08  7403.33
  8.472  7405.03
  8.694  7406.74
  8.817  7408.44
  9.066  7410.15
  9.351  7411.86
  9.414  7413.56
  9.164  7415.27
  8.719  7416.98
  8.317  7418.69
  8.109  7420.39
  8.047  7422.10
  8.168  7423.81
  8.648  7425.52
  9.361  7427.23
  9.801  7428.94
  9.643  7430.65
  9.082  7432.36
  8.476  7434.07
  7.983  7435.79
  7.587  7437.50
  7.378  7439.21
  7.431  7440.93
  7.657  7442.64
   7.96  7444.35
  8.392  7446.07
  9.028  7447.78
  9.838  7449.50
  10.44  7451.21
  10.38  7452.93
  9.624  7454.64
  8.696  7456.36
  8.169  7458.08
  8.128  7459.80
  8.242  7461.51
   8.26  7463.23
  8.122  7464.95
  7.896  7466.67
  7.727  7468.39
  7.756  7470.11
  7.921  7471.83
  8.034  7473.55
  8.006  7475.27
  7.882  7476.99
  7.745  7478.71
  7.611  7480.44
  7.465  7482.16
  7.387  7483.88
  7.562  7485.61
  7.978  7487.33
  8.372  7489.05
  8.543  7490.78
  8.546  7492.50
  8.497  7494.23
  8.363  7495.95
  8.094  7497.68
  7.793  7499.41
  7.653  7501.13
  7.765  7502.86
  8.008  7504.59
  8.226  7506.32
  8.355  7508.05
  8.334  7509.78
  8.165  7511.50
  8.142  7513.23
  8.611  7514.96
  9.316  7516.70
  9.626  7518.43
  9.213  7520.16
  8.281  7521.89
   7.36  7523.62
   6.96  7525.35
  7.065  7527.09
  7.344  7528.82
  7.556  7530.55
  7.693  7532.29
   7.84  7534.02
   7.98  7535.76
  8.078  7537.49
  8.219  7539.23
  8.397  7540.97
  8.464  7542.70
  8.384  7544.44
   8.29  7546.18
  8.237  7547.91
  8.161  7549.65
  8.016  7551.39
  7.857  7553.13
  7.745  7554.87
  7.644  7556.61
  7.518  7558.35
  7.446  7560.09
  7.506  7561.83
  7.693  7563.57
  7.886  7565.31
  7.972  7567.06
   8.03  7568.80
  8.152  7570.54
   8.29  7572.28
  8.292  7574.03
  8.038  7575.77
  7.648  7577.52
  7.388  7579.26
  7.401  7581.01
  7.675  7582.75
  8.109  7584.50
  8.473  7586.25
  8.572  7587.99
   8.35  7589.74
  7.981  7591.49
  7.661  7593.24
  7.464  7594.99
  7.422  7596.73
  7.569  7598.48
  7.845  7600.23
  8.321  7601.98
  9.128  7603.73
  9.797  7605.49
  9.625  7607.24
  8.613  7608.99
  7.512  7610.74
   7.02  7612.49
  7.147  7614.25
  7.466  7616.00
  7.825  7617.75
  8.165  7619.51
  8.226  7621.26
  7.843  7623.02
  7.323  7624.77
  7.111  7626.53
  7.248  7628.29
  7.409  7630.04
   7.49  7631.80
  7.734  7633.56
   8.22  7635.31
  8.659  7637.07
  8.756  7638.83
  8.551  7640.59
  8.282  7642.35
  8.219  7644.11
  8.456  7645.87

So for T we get 0.1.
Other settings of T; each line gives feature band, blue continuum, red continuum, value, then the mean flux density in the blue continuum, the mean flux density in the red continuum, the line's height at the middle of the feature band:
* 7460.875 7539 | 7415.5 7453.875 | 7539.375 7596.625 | 2.7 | 8.67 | 7.96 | 8.32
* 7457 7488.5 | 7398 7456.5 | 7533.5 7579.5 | 2.0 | 8.68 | 7.98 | 8.43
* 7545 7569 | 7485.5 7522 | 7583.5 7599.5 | 0.7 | 8.36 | 7.95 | 8.11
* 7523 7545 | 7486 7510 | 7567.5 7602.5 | 0.7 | 8.16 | 7.93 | 8.07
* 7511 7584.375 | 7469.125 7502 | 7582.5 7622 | 0.4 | 7.96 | 8.09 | 8.03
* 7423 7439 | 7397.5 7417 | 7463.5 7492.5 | -0.6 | 8.62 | 7.9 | 8.38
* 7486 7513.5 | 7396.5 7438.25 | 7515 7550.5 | 0.3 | 8.61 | 8.13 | 8.27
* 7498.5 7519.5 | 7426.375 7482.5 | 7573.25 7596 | -0.3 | 8.42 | 7.92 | 8.21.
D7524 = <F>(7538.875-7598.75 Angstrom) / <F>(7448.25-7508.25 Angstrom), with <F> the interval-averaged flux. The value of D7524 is 0.96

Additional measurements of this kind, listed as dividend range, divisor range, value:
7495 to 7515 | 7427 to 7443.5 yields 0.96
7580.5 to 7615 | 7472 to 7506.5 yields 1.02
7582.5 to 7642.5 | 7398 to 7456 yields 0.92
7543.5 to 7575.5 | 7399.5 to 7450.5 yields 0.93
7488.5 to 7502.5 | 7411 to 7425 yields 0.95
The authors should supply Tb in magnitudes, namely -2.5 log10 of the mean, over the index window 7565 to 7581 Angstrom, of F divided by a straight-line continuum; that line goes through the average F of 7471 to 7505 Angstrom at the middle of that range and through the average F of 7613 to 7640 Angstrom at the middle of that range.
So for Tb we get -0.01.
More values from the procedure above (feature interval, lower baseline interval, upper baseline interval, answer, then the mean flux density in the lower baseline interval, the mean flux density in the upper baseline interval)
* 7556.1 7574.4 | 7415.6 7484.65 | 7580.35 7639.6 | 0.03 mag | 8.38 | 7.98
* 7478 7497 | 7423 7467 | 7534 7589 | 0.05 mag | 8.64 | 7.98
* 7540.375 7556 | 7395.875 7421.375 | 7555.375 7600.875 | -0.03 mag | 8.54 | 7.85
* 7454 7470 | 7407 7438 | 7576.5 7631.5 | 0.04 mag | 8.78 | 7.91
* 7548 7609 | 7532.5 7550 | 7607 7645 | 0.00 mag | 8.19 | 7.9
